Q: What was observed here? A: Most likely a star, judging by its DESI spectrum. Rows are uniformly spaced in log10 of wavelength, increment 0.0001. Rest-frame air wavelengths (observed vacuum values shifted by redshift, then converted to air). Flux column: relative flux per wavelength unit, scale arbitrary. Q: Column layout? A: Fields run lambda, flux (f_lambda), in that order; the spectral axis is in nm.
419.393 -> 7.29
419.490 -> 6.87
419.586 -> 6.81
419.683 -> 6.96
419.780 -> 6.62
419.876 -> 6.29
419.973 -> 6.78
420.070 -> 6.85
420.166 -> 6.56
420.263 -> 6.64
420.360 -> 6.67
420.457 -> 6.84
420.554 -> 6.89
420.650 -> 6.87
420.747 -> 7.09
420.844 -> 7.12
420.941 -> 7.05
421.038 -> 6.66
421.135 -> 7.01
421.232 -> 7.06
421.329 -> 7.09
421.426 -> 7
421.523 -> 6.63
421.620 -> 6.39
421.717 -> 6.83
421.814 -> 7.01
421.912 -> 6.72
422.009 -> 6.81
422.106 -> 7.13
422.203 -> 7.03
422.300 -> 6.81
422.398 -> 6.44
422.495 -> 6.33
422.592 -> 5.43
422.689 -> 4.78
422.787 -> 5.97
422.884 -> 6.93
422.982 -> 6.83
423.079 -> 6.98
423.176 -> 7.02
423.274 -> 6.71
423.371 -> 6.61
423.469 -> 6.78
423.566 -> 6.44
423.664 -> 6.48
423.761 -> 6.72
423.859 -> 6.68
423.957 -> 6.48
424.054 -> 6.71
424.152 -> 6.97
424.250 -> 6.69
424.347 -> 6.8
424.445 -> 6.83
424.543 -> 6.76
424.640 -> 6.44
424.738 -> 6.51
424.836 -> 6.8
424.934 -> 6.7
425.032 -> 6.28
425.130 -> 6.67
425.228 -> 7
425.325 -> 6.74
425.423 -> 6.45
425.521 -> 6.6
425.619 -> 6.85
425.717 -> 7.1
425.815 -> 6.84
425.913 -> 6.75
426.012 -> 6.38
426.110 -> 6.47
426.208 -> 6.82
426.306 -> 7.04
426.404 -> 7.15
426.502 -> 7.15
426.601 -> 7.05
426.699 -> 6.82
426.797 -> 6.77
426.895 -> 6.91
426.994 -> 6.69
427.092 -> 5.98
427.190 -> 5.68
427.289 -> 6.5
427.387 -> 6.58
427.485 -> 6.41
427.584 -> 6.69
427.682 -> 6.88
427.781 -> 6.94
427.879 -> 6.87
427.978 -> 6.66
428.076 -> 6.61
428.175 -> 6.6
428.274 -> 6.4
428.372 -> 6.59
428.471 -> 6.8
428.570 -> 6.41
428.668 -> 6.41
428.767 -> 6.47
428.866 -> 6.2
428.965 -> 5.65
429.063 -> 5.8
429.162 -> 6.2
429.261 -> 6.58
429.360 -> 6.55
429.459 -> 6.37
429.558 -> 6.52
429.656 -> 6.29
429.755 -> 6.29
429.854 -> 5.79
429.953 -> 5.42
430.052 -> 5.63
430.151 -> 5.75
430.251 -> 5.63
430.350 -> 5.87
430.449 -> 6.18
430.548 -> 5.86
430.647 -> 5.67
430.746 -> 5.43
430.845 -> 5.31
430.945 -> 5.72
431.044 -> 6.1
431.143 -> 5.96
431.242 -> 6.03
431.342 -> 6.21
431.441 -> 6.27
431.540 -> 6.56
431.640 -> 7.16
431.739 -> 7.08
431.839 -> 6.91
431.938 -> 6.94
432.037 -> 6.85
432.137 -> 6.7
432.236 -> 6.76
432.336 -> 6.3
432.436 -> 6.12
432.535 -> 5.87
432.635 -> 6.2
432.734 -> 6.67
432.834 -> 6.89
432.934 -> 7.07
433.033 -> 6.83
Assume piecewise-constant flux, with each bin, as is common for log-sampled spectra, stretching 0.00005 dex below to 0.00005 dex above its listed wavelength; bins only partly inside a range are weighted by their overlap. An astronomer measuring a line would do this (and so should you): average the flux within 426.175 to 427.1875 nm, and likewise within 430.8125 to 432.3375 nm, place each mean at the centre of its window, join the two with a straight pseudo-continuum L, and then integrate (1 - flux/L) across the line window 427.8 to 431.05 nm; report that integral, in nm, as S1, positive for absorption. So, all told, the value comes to 0.22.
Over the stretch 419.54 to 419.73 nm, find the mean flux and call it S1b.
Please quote 6.87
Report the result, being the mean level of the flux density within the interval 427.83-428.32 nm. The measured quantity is 6.62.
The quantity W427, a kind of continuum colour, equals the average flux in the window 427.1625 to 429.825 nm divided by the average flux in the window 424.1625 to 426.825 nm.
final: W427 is 0.95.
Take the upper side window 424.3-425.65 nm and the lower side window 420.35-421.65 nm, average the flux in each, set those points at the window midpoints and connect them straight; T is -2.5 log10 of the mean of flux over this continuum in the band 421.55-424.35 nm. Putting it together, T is 0.03 mag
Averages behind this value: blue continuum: 6.9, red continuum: 6.67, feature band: 6.6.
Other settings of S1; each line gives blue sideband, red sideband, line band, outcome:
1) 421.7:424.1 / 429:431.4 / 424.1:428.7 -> -0.29 nm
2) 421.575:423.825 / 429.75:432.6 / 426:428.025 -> -0.11 nm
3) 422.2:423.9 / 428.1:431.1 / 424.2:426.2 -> -0.10 nm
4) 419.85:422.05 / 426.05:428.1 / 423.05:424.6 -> 0.01 nm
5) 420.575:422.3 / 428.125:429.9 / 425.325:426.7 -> -0.05 nm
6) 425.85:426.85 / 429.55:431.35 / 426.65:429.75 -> -0.04 nm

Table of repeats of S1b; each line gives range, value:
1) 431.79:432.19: 6.86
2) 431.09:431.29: 6.01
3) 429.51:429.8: 6.39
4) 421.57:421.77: 6.63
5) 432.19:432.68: 6.24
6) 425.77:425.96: 6.8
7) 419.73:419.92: 6.47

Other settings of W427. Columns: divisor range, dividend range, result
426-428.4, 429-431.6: 0.90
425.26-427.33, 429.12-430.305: 0.91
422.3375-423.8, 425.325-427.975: 1.04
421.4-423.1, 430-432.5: 0.95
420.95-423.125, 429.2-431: 0.89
